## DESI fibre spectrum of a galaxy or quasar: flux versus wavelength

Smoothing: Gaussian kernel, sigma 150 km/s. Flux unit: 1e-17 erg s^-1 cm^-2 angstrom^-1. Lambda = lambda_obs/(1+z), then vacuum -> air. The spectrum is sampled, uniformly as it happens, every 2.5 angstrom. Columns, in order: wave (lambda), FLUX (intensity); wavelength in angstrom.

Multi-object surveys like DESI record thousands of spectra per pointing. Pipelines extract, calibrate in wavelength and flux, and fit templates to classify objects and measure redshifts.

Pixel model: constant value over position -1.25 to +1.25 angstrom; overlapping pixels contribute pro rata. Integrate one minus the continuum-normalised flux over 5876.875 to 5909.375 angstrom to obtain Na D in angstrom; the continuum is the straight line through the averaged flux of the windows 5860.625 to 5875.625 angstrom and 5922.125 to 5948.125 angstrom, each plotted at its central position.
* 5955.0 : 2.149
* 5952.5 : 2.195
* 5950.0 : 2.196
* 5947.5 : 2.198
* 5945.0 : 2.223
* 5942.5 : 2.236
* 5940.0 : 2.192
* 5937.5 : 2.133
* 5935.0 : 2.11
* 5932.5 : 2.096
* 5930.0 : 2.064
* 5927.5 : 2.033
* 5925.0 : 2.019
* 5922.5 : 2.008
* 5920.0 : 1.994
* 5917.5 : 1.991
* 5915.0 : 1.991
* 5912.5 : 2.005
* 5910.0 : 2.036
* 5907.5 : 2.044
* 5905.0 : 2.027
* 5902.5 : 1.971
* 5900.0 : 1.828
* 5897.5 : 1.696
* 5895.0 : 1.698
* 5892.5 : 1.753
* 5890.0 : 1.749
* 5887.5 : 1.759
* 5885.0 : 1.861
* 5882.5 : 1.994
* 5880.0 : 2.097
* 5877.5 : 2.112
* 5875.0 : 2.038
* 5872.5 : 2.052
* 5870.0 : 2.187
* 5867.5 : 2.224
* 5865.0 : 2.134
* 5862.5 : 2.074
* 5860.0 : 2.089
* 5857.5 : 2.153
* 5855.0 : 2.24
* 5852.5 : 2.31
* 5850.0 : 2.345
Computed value 3.5 angstrom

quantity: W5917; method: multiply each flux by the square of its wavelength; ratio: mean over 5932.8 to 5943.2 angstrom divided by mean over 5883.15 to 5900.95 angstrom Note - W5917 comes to 1.24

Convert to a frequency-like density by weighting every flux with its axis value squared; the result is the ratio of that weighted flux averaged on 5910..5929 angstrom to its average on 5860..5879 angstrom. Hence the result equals 0.97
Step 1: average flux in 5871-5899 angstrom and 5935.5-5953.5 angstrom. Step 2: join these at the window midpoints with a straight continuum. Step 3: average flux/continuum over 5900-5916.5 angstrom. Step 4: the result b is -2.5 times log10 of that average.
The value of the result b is 0.01 mag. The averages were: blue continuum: 1.89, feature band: 2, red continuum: 2.19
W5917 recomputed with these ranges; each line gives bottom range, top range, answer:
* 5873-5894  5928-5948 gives 1.14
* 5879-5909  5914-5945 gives 1.12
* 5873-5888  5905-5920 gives 1.02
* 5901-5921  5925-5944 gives 1.06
